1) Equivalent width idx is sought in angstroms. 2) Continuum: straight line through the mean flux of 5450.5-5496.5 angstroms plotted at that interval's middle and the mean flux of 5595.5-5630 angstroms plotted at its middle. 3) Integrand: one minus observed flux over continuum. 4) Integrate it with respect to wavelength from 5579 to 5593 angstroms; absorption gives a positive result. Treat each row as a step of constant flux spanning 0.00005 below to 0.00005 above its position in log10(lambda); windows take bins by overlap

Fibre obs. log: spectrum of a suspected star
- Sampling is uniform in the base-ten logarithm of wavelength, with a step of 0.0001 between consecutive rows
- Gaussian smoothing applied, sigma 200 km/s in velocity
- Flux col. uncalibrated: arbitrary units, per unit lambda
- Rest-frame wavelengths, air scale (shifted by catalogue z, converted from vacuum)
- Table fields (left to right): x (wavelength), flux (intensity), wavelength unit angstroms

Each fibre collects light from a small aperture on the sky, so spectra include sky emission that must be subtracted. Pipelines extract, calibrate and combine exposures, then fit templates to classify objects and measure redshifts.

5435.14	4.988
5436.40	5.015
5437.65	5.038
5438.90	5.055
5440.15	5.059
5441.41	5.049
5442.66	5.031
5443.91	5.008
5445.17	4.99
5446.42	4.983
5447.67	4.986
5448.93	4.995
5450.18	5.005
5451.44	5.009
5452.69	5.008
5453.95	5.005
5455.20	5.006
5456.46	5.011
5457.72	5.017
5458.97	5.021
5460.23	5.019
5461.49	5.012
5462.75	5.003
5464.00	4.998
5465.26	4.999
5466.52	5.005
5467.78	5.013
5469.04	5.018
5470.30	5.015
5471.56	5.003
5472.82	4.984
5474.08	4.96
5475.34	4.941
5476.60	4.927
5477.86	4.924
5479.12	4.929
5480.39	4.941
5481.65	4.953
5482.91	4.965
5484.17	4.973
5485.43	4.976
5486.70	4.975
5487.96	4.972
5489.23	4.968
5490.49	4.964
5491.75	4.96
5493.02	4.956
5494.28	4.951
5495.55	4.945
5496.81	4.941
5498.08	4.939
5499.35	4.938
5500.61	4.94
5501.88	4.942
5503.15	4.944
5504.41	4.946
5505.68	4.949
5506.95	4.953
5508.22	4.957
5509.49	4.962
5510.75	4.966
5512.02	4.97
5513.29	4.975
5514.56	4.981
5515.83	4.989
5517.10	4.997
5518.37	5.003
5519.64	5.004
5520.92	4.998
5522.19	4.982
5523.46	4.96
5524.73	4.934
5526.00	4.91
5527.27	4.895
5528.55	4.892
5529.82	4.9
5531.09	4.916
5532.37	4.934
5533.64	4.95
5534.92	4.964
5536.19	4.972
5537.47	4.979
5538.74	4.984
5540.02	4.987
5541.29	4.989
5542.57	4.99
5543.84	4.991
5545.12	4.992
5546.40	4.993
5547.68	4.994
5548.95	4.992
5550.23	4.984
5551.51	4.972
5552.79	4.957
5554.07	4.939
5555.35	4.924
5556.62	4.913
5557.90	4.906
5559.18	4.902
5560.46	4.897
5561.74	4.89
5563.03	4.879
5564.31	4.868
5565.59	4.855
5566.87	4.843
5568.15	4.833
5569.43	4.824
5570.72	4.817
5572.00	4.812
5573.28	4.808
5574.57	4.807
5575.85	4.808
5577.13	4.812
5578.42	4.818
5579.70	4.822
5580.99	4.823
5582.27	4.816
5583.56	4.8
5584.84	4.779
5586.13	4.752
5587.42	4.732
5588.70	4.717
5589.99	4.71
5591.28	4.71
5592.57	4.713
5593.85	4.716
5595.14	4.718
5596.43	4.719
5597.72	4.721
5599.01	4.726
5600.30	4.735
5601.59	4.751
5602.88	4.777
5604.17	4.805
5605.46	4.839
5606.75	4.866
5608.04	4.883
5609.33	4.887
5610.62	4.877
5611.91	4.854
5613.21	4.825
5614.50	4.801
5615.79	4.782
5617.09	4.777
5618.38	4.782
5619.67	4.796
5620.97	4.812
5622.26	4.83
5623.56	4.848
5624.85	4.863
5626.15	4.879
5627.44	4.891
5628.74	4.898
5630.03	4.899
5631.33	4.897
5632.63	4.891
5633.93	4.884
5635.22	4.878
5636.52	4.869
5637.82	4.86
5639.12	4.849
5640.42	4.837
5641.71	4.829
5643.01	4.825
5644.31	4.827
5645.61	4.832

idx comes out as 0.3 angstroms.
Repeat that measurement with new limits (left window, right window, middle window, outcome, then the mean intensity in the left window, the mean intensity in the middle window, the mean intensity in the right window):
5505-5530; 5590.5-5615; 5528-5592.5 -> -0.12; 4.96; 4.88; 4.78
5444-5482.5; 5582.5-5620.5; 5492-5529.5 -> -0.30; 4.99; 4.96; 4.78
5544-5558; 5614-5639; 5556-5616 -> 1.26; 4.96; 4.81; 4.85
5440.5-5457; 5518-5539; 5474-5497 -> 0.12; 5.01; 4.95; 4.95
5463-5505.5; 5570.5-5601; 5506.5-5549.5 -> -0.77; 4.96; 4.97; 4.77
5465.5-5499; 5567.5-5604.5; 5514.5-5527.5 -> -0.21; 4.96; 4.97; 4.77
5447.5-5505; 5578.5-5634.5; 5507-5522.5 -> -0.17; 4.98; 4.98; 4.8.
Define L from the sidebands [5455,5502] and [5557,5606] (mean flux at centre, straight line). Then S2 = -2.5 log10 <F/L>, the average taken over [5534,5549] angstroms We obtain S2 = -0.03 mag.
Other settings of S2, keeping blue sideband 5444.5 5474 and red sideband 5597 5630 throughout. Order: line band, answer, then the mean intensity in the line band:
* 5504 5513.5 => 0.00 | 4.96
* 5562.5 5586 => 0.01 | 4.82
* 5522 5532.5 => 0.00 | 4.92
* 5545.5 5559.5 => -0.01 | 4.96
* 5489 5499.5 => 0.00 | 4.95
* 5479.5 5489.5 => 0.00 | 4.96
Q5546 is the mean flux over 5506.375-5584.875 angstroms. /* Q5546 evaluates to 4.92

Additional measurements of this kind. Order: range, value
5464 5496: 4.97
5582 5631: 4.8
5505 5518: 4.97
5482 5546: 4.96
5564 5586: 4.82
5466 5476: 4.99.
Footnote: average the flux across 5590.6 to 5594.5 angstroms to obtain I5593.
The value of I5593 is 4.71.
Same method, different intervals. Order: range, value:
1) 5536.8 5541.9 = 4.99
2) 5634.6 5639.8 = 4.86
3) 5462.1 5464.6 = 5.01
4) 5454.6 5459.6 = 5.01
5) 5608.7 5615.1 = 4.85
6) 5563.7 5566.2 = 4.86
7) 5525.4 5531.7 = 4.9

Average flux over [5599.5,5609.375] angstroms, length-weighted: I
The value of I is 4.81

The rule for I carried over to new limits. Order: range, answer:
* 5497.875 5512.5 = 4.95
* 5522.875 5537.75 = 4.93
